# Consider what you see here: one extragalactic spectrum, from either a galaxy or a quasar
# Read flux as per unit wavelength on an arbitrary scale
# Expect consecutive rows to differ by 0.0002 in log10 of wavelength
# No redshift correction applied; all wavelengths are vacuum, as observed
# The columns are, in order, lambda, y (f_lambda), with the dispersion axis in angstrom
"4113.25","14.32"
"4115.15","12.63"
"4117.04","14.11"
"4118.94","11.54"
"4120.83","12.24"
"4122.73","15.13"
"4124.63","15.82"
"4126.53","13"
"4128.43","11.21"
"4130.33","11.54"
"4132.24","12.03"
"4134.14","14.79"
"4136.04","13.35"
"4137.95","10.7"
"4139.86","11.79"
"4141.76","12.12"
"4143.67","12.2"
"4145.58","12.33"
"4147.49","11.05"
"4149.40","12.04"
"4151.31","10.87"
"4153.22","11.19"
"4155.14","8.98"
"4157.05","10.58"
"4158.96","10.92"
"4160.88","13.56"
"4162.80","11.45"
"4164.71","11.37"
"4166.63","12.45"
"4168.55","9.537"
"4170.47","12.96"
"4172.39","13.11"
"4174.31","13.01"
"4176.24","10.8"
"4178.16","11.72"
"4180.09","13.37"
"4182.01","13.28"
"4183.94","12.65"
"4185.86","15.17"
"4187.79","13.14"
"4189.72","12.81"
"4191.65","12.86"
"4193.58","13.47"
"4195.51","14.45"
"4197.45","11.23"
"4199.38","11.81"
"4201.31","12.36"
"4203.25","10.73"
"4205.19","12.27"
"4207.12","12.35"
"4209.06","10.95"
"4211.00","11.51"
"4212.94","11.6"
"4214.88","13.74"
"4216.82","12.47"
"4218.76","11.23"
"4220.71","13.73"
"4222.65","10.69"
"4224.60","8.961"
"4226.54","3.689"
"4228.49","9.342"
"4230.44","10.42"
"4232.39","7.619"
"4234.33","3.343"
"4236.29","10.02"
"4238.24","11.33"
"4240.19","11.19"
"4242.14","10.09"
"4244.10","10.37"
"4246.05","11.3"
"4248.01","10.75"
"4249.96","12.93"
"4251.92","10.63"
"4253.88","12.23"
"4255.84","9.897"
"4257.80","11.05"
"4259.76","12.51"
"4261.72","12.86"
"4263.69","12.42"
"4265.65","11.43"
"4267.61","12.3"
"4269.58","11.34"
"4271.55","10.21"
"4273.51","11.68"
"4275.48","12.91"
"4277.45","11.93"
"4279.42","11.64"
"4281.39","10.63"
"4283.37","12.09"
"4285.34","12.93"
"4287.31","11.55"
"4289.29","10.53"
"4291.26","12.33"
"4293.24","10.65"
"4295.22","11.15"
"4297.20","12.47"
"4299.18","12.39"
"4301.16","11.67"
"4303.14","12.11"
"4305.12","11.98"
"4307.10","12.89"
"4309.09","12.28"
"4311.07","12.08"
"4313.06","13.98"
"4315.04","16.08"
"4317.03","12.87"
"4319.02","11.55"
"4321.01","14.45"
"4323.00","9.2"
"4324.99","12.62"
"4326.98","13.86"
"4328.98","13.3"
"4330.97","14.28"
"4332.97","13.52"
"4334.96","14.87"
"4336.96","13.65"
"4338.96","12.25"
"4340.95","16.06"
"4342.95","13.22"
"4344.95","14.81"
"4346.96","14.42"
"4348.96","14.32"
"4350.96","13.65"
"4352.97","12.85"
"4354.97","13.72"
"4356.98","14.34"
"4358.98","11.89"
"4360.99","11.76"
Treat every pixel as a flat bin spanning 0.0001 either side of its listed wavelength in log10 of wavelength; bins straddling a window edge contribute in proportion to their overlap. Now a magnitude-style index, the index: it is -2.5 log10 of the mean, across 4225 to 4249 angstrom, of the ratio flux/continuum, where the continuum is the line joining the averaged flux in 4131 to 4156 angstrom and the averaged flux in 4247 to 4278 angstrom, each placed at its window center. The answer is 0.27 mag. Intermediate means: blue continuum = 11.8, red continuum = 11.7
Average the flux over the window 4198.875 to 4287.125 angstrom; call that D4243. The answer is 11.1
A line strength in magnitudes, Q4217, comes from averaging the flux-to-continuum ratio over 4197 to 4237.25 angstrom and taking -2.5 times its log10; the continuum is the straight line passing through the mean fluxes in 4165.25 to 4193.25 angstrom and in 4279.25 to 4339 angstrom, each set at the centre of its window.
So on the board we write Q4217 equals 0.20 mag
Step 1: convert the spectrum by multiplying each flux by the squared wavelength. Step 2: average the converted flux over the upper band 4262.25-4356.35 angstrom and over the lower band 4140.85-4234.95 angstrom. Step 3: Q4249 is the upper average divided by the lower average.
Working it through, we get 1.2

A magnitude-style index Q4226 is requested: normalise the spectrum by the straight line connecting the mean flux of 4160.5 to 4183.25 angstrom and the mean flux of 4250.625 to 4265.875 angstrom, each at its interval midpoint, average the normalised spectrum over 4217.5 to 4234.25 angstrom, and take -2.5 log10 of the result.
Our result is 0.28 mag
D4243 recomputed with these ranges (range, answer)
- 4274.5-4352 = 12.8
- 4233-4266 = 10.8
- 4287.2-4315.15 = 12.2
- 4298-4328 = 12.7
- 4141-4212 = 12.1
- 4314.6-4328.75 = 12.8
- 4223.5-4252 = 9.44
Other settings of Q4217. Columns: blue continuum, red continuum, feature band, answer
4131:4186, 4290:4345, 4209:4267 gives 0.167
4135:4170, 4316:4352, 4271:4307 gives 0.109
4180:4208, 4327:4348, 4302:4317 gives 0.061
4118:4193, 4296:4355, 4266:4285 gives 0.113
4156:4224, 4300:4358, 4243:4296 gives 0.116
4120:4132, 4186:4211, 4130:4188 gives 0.063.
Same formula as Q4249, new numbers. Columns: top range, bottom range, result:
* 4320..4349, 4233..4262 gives 1.34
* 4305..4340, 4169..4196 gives 1.08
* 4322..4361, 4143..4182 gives 1.25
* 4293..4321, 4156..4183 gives 1.12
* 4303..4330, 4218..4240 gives 1.46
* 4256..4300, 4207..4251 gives 1.16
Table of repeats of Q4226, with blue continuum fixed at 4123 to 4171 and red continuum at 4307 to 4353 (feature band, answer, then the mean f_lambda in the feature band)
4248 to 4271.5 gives 0.11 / 11.7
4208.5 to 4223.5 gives 0.04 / 12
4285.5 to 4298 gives 0.14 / 11.5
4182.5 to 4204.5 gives -0.04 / 12.8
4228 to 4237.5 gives 0.48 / 8.16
